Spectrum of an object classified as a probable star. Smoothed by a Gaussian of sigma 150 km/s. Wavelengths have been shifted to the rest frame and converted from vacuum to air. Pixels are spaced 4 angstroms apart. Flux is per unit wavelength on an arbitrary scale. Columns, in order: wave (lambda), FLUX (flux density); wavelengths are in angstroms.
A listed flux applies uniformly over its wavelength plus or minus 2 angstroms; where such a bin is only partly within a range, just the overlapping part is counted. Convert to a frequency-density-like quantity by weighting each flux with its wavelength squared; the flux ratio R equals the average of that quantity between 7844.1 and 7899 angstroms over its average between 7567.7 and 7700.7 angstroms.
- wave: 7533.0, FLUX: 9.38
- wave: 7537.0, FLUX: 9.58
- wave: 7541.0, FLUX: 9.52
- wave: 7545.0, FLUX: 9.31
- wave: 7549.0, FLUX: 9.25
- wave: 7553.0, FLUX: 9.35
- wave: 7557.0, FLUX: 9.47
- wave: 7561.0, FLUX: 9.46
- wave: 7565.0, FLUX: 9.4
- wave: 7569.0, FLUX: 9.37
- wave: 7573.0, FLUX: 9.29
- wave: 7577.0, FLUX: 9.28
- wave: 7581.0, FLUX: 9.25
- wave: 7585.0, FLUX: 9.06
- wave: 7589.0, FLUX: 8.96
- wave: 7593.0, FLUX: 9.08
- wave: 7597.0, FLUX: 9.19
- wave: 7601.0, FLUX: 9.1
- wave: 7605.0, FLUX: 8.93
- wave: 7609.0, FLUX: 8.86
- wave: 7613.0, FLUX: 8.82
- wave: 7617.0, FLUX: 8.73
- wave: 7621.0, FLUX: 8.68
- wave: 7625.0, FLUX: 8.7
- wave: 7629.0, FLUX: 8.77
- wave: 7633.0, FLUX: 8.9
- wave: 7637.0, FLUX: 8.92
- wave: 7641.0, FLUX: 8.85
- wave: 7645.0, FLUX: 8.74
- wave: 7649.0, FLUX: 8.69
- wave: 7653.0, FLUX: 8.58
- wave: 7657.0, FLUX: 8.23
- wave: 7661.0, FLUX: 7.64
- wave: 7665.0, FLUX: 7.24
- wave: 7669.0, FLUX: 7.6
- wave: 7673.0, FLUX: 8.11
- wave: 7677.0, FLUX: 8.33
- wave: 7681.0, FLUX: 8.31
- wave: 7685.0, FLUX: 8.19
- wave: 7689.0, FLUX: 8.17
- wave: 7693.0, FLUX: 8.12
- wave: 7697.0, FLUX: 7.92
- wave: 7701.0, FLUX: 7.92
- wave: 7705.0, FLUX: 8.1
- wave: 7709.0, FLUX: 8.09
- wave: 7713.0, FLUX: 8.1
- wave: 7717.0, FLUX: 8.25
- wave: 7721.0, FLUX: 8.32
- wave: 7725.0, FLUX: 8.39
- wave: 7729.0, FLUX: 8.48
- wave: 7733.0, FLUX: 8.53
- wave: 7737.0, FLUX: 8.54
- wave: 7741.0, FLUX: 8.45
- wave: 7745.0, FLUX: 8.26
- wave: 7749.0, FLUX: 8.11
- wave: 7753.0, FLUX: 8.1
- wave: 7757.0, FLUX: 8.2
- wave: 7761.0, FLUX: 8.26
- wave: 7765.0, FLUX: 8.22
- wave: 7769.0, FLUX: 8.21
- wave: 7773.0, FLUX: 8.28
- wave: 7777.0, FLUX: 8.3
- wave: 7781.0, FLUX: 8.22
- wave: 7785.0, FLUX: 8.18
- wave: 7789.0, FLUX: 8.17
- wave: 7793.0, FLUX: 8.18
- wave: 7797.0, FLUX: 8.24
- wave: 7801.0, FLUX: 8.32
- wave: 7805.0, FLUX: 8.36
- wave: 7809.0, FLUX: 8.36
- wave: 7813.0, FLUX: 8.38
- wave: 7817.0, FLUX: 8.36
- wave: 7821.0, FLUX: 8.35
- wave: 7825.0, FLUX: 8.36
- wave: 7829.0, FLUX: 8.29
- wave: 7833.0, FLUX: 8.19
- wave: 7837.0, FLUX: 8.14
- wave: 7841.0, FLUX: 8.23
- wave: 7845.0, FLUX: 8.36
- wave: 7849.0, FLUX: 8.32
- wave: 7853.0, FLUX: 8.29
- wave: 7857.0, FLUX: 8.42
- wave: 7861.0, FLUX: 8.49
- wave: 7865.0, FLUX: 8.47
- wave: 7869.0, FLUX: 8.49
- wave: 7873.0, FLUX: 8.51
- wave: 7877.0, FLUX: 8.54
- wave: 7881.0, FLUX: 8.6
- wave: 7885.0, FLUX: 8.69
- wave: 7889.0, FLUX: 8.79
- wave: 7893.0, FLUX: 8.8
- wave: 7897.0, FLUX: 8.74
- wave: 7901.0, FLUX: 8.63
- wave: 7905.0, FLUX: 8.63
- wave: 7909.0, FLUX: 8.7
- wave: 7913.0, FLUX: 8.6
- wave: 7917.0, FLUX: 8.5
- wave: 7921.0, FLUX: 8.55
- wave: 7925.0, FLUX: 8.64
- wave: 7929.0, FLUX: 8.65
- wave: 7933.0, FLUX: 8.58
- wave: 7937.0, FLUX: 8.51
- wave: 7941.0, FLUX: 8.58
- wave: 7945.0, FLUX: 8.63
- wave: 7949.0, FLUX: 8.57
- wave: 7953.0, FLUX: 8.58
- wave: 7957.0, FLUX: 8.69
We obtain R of 1.1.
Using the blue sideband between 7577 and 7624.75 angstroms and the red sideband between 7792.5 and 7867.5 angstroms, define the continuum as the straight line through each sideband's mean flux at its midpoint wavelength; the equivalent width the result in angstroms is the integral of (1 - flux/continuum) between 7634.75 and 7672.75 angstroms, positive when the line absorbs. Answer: 2.4 angstroms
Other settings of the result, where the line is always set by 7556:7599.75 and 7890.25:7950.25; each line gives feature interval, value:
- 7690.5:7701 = 1.2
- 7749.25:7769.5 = 1.7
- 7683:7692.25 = 0.9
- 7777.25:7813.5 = 2.4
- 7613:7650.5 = 1.5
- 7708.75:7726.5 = 1.5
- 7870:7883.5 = 0.2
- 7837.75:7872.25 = 1.4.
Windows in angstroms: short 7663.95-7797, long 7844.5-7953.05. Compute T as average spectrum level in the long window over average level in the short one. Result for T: 1.05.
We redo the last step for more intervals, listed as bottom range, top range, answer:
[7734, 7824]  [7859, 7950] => 1.04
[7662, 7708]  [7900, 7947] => 1.08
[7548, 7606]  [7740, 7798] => 0.89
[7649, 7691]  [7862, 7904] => 1.07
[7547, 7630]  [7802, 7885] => 0.92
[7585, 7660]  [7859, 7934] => 0.98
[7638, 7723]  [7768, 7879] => 1.02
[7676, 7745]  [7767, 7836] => 1.00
